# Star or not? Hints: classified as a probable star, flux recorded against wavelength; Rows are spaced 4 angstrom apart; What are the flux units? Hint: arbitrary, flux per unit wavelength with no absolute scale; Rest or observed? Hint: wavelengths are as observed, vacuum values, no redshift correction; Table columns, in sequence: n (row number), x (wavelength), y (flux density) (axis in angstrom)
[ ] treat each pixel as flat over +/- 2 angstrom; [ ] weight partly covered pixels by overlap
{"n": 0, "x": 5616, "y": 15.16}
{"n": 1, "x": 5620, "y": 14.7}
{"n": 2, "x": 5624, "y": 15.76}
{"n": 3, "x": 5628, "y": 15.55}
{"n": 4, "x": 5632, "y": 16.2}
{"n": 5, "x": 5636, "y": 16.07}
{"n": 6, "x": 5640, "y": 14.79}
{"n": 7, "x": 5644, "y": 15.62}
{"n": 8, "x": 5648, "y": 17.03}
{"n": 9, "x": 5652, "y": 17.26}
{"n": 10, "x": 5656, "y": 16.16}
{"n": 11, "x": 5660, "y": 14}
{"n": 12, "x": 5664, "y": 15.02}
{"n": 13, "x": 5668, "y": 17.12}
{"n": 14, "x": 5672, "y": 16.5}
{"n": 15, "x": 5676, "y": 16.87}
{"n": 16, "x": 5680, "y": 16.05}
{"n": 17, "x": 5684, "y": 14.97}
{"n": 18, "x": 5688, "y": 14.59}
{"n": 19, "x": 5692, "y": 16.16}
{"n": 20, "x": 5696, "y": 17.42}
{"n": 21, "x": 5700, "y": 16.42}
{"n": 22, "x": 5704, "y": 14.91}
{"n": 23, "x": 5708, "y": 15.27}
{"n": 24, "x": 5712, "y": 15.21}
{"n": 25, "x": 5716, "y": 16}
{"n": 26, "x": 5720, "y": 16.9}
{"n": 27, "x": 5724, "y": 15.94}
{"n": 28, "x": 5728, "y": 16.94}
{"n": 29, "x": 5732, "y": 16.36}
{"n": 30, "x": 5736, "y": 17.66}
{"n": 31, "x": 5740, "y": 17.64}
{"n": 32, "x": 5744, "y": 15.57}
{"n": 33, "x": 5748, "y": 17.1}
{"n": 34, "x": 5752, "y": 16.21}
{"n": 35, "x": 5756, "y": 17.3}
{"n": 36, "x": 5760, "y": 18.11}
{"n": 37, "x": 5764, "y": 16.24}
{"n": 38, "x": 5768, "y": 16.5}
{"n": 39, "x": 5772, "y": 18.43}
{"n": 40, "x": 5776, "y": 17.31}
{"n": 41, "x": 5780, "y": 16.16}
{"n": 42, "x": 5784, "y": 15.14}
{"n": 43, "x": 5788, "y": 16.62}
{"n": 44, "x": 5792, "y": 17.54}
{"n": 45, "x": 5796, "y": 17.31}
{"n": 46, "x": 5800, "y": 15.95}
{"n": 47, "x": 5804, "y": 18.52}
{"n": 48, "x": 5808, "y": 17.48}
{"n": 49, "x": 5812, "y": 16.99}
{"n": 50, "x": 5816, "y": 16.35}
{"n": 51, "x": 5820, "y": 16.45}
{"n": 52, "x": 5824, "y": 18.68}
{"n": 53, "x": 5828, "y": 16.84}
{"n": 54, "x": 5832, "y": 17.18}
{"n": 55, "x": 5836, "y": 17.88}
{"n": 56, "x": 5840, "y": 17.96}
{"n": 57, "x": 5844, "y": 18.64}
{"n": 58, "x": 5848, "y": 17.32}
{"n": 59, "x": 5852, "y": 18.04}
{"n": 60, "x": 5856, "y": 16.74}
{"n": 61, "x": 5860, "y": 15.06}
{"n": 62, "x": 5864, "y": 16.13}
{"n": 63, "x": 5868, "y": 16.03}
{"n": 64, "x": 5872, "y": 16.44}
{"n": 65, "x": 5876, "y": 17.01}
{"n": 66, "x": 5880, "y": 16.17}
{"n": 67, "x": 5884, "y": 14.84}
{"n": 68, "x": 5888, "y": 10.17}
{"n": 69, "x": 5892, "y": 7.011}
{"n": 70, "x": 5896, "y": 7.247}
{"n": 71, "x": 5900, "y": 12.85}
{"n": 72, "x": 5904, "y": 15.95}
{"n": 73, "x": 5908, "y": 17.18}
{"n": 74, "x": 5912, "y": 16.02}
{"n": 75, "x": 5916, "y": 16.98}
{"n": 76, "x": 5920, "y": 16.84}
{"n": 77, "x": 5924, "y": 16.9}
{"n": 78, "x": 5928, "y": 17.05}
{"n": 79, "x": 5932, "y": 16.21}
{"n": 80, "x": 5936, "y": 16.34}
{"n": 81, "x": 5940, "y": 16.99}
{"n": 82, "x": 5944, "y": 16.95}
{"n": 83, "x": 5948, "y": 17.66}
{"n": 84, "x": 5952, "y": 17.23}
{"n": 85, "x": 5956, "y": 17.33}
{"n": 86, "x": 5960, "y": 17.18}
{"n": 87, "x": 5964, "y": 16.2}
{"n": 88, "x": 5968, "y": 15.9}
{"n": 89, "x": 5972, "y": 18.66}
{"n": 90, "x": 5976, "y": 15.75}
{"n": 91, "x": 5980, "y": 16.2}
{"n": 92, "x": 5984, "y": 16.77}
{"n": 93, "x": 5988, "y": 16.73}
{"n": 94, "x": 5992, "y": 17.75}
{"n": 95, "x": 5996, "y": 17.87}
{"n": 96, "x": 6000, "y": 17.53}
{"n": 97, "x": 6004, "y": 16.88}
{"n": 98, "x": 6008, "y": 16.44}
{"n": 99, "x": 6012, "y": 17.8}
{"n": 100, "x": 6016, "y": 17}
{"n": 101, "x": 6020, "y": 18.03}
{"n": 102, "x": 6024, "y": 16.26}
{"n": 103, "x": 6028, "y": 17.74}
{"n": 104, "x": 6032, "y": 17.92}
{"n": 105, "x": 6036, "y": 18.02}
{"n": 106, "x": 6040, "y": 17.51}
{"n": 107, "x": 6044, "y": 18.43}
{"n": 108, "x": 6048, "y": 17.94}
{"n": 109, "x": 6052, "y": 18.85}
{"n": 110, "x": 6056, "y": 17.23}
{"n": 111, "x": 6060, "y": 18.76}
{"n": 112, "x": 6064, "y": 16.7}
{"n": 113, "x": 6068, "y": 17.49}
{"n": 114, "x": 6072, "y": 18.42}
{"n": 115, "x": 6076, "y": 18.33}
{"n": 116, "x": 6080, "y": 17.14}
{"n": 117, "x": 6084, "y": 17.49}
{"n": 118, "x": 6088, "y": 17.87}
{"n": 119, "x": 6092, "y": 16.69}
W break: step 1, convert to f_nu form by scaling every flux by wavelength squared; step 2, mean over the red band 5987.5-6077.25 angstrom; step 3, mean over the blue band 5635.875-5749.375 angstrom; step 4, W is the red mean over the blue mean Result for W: 1.23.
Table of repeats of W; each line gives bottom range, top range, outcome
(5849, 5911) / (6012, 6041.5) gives 1.27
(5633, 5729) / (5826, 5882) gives 1.13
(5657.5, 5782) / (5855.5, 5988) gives 1.03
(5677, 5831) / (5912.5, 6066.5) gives 1.12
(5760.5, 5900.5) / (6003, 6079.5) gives 1.18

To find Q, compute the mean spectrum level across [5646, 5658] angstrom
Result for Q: 16.8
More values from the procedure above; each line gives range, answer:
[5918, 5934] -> 16.8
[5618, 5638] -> 15.7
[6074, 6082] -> 17.7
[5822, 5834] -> 17.6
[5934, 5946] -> 16.8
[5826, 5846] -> 17.7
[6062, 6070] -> 17.1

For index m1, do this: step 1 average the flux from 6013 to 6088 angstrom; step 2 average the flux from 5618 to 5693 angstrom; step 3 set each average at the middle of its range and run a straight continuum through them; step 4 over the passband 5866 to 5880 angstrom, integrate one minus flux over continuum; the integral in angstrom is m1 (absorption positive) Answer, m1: 0.4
